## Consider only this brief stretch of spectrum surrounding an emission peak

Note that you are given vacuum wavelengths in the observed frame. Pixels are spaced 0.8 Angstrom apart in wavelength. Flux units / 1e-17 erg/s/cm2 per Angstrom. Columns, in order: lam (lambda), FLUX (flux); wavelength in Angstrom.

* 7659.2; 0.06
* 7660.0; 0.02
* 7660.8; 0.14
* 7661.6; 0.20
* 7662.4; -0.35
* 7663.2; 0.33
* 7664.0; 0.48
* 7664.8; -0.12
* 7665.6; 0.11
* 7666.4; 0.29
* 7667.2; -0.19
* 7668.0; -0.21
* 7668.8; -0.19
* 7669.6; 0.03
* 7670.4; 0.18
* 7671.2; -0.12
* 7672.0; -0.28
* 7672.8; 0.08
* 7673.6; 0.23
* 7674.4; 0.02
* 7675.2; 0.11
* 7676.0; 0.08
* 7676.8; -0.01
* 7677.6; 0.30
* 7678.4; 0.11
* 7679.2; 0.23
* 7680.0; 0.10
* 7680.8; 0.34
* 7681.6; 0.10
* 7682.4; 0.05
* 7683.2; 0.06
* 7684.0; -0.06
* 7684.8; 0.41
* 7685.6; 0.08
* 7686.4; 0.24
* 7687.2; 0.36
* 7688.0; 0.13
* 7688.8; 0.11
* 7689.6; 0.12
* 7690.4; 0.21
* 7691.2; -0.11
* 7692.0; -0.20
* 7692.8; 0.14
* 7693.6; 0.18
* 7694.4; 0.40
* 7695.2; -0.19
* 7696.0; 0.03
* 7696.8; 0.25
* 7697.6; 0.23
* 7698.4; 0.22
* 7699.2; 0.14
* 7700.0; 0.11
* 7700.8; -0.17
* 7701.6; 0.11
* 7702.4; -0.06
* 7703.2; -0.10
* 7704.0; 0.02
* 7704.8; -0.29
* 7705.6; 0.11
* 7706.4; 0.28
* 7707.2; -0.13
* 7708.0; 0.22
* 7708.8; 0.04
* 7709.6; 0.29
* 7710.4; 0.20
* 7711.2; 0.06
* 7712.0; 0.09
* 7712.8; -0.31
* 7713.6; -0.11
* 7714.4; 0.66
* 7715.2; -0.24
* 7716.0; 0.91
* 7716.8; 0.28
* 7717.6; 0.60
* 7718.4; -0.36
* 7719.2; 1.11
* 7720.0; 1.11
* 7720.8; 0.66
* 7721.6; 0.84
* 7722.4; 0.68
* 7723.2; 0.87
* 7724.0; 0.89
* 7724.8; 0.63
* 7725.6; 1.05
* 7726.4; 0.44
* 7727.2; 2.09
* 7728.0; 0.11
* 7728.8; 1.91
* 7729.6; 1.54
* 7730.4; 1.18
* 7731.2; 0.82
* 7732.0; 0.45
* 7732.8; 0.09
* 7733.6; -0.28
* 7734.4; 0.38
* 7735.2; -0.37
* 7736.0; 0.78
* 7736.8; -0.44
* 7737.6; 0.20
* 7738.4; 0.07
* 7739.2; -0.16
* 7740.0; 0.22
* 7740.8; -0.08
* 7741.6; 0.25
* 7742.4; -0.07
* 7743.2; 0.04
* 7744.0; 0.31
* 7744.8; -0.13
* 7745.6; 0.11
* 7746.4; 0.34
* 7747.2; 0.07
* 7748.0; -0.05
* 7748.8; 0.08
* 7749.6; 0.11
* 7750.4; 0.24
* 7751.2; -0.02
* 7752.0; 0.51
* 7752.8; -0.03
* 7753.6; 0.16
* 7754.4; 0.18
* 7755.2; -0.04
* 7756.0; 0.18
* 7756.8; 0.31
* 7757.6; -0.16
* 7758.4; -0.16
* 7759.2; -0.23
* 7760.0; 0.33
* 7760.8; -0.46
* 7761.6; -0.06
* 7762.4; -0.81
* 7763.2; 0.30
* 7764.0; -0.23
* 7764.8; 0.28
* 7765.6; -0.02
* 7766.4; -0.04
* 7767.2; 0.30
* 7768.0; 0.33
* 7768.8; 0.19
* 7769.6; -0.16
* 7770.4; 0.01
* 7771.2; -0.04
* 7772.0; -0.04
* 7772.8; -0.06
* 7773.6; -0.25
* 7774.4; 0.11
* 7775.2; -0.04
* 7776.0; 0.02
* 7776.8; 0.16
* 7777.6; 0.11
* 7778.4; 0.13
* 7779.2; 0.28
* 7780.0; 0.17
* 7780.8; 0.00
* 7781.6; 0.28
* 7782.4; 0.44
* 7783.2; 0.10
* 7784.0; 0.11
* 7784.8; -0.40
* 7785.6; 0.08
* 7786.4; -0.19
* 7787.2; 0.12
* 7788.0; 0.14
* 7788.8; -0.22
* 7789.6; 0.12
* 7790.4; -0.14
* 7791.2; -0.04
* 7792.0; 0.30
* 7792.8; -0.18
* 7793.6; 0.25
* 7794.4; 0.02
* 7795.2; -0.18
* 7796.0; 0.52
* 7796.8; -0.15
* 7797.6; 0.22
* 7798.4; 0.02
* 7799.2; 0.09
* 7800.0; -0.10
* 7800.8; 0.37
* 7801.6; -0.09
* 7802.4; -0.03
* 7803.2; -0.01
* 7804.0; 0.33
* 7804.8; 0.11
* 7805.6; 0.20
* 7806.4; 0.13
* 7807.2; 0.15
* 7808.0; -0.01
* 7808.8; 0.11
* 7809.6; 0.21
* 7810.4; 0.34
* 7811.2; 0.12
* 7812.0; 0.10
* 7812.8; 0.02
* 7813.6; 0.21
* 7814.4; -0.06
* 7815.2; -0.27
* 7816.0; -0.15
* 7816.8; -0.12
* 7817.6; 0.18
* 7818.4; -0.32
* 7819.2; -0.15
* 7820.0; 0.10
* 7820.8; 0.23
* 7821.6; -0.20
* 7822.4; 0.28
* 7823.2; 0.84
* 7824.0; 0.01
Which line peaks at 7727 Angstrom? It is [O II] 3727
